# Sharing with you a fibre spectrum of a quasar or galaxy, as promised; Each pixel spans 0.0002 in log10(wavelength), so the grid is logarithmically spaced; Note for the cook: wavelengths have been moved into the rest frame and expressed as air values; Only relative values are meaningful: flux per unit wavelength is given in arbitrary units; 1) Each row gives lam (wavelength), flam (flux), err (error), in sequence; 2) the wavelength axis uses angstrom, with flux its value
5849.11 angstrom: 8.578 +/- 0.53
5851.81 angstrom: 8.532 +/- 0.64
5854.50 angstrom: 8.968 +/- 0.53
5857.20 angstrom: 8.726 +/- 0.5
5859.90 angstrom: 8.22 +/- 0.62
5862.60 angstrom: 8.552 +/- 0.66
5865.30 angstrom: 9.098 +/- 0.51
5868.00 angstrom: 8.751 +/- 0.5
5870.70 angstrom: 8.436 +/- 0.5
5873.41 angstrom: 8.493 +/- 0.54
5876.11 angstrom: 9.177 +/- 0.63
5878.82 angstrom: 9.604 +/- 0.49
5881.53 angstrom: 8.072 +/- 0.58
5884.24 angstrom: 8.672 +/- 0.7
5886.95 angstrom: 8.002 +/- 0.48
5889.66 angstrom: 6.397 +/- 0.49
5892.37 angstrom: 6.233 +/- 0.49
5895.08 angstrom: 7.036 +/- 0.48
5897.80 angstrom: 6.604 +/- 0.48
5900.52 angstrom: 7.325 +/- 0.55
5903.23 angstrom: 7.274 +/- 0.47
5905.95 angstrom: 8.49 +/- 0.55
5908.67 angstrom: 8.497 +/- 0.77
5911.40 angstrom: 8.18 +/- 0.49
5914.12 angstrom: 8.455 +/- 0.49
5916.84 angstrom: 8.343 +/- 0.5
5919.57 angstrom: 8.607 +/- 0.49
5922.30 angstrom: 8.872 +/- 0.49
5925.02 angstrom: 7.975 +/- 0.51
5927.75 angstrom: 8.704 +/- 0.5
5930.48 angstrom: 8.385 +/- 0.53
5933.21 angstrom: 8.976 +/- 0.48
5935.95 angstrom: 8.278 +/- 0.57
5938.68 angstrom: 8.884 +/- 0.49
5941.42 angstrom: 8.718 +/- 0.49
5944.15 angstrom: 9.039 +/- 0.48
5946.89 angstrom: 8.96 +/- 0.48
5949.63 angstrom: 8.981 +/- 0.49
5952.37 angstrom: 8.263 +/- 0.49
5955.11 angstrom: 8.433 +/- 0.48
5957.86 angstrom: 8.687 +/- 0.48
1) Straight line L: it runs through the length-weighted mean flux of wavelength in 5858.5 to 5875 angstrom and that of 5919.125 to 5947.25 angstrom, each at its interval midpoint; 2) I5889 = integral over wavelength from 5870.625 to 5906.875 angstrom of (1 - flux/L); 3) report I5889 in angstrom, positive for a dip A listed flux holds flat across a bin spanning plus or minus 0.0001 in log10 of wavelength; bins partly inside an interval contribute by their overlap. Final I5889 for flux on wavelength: 3.4 angstrom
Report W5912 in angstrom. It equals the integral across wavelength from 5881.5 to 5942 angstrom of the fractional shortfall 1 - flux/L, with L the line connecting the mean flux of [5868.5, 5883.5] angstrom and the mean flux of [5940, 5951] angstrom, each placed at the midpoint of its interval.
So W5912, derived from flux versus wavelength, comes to 5.53 angstrom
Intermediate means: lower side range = 8.75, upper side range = 8.92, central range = 8.03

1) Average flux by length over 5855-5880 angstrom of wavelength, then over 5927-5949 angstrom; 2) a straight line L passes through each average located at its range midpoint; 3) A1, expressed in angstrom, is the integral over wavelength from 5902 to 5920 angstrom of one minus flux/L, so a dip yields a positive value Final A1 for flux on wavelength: 1.0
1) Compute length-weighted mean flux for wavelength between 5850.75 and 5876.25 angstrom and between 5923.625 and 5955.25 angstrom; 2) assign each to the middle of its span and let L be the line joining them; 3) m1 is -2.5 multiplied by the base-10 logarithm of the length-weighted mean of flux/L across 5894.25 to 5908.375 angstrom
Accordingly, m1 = 0.16 mag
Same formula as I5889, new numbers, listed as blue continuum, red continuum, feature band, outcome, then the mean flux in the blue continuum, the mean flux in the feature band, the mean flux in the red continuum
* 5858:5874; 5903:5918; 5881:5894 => 1.57 angstrom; 8.6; 7.43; 8.27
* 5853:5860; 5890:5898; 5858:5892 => -3.27 angstrom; 8.71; 8.4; 6.6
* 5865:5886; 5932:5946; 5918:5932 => 0.42 angstrom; 8.76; 8.51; 8.78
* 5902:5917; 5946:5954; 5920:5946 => -0.47 angstrom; 8.2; 8.65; 8.71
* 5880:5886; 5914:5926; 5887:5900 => 2.54 angstrom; 8.38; 6.76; 8.47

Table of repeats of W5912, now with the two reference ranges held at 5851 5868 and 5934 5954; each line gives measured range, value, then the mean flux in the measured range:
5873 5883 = -0.2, 8.87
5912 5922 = 0.3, 8.49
